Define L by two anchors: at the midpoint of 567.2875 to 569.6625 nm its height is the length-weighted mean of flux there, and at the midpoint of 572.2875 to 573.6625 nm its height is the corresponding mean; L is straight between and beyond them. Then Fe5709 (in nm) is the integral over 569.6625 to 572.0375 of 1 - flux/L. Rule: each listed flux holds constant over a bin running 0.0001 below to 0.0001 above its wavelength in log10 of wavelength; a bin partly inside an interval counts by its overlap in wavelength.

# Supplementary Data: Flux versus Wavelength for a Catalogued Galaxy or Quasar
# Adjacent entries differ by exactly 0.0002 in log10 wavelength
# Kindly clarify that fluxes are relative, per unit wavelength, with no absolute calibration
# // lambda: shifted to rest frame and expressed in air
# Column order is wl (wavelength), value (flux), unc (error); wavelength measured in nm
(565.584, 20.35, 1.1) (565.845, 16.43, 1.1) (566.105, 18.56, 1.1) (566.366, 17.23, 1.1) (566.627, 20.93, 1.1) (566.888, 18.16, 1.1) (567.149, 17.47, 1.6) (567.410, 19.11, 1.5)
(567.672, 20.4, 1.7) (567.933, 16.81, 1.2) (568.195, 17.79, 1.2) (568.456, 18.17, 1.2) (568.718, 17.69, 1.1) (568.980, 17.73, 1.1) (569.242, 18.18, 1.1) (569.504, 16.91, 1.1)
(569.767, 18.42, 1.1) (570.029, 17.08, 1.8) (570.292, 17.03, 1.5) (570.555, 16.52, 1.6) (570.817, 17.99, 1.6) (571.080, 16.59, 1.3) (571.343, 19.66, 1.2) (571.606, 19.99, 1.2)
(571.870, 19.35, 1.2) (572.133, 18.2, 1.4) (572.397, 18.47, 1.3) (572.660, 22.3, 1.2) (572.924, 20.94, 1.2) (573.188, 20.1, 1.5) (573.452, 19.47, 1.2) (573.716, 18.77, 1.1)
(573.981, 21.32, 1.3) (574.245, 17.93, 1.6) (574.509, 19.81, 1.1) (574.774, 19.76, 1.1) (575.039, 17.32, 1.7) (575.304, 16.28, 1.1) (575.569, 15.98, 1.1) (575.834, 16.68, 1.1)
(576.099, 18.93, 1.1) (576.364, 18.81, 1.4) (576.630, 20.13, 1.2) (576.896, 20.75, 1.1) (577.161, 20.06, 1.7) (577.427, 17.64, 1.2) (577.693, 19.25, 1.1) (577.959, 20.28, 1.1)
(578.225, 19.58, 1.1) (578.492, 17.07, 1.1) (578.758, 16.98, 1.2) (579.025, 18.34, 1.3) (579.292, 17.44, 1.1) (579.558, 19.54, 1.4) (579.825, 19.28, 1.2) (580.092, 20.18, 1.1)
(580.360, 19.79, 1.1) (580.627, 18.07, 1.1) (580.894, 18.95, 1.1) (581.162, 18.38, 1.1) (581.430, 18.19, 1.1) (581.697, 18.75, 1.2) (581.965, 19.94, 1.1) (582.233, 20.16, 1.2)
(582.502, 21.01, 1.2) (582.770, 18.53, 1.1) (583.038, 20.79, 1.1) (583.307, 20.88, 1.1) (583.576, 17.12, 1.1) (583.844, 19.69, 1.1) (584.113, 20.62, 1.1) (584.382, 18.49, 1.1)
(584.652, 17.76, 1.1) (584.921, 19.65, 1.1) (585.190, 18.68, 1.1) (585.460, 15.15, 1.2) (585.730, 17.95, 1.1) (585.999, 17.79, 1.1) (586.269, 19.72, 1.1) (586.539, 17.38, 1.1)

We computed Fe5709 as 0.14 nm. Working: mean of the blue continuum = 18.1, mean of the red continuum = 20.2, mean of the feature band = 18.1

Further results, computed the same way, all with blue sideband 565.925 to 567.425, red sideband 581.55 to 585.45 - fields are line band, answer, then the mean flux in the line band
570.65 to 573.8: -0.09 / 19.3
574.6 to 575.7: 0.08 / 17.4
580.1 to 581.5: 0.02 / 18.8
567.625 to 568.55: 0.02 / 18.1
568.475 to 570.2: 0.08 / 17.7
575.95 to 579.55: 0.03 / 18.9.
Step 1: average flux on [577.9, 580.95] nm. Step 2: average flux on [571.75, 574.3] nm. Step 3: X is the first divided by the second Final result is 0.95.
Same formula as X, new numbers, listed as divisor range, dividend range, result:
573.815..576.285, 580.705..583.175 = 1.06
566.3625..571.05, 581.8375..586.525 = 1.06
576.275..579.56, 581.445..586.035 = 1.01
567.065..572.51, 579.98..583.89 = 1.07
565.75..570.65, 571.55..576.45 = 1.06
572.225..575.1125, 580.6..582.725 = 0.98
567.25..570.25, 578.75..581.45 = 1.04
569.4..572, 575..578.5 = 1.03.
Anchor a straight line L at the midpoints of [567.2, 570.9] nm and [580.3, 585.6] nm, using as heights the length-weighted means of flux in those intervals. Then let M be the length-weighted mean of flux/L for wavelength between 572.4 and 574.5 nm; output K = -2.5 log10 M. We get -0.10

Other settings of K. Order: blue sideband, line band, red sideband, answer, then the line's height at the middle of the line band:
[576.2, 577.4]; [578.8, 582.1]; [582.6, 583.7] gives 0.04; 19.5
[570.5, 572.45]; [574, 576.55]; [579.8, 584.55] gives 0.04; 18.8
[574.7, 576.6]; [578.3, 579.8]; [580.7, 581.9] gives 0.01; 18.3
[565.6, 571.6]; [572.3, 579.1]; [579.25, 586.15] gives -0.03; 18.5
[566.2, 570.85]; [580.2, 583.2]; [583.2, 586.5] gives -0.05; 18.5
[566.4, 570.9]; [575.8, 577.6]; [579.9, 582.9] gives -0.02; 18.8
